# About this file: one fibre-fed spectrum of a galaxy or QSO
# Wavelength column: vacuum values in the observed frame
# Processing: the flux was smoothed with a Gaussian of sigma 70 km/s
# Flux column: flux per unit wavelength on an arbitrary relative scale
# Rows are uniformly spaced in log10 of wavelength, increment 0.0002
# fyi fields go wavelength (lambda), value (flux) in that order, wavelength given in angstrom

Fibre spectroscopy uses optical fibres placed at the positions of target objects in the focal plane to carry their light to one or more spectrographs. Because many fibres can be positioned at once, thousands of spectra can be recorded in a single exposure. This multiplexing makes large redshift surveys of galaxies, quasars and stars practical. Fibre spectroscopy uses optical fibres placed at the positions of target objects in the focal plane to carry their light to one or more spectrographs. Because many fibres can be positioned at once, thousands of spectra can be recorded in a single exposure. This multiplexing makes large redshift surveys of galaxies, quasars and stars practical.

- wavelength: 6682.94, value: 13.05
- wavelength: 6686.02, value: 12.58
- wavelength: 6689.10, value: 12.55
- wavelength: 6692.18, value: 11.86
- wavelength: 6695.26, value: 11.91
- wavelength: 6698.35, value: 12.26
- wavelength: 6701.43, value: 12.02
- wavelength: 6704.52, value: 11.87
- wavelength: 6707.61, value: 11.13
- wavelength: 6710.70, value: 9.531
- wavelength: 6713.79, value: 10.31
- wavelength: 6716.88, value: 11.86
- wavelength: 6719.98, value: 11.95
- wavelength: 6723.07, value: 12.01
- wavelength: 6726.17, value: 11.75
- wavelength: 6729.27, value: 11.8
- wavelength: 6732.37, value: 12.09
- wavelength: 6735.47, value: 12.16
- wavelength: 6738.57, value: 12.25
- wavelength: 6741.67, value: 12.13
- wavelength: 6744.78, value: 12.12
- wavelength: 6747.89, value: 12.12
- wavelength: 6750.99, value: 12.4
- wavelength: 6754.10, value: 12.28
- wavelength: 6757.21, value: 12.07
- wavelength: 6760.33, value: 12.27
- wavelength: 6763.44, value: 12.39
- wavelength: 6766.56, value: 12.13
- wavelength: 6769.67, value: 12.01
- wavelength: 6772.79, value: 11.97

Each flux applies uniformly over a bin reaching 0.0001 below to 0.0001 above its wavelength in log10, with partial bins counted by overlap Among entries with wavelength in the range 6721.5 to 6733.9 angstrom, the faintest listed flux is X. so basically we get 11.75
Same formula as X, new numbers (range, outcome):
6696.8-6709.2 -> 11.13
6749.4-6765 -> 12.07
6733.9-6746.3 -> 12.12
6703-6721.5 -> 9.531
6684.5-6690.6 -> 12.55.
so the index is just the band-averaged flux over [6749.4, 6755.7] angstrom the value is 12.4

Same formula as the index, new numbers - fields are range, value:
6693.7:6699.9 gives 12.1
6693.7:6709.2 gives 11.8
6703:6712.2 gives 10.8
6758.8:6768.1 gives 12.3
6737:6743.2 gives 12.2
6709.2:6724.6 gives 11.1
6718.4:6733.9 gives 11.9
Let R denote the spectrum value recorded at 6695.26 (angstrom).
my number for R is 11.91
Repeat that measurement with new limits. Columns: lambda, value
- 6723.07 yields 12.01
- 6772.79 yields 11.97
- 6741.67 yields 12.13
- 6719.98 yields 11.95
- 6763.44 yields 12.39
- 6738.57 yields 12.25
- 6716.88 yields 11.86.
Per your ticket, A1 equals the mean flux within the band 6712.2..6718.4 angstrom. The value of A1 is 11.1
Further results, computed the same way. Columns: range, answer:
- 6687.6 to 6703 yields 12.1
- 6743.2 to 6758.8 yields 12.2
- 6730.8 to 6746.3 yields 12.2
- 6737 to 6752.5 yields 12.2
